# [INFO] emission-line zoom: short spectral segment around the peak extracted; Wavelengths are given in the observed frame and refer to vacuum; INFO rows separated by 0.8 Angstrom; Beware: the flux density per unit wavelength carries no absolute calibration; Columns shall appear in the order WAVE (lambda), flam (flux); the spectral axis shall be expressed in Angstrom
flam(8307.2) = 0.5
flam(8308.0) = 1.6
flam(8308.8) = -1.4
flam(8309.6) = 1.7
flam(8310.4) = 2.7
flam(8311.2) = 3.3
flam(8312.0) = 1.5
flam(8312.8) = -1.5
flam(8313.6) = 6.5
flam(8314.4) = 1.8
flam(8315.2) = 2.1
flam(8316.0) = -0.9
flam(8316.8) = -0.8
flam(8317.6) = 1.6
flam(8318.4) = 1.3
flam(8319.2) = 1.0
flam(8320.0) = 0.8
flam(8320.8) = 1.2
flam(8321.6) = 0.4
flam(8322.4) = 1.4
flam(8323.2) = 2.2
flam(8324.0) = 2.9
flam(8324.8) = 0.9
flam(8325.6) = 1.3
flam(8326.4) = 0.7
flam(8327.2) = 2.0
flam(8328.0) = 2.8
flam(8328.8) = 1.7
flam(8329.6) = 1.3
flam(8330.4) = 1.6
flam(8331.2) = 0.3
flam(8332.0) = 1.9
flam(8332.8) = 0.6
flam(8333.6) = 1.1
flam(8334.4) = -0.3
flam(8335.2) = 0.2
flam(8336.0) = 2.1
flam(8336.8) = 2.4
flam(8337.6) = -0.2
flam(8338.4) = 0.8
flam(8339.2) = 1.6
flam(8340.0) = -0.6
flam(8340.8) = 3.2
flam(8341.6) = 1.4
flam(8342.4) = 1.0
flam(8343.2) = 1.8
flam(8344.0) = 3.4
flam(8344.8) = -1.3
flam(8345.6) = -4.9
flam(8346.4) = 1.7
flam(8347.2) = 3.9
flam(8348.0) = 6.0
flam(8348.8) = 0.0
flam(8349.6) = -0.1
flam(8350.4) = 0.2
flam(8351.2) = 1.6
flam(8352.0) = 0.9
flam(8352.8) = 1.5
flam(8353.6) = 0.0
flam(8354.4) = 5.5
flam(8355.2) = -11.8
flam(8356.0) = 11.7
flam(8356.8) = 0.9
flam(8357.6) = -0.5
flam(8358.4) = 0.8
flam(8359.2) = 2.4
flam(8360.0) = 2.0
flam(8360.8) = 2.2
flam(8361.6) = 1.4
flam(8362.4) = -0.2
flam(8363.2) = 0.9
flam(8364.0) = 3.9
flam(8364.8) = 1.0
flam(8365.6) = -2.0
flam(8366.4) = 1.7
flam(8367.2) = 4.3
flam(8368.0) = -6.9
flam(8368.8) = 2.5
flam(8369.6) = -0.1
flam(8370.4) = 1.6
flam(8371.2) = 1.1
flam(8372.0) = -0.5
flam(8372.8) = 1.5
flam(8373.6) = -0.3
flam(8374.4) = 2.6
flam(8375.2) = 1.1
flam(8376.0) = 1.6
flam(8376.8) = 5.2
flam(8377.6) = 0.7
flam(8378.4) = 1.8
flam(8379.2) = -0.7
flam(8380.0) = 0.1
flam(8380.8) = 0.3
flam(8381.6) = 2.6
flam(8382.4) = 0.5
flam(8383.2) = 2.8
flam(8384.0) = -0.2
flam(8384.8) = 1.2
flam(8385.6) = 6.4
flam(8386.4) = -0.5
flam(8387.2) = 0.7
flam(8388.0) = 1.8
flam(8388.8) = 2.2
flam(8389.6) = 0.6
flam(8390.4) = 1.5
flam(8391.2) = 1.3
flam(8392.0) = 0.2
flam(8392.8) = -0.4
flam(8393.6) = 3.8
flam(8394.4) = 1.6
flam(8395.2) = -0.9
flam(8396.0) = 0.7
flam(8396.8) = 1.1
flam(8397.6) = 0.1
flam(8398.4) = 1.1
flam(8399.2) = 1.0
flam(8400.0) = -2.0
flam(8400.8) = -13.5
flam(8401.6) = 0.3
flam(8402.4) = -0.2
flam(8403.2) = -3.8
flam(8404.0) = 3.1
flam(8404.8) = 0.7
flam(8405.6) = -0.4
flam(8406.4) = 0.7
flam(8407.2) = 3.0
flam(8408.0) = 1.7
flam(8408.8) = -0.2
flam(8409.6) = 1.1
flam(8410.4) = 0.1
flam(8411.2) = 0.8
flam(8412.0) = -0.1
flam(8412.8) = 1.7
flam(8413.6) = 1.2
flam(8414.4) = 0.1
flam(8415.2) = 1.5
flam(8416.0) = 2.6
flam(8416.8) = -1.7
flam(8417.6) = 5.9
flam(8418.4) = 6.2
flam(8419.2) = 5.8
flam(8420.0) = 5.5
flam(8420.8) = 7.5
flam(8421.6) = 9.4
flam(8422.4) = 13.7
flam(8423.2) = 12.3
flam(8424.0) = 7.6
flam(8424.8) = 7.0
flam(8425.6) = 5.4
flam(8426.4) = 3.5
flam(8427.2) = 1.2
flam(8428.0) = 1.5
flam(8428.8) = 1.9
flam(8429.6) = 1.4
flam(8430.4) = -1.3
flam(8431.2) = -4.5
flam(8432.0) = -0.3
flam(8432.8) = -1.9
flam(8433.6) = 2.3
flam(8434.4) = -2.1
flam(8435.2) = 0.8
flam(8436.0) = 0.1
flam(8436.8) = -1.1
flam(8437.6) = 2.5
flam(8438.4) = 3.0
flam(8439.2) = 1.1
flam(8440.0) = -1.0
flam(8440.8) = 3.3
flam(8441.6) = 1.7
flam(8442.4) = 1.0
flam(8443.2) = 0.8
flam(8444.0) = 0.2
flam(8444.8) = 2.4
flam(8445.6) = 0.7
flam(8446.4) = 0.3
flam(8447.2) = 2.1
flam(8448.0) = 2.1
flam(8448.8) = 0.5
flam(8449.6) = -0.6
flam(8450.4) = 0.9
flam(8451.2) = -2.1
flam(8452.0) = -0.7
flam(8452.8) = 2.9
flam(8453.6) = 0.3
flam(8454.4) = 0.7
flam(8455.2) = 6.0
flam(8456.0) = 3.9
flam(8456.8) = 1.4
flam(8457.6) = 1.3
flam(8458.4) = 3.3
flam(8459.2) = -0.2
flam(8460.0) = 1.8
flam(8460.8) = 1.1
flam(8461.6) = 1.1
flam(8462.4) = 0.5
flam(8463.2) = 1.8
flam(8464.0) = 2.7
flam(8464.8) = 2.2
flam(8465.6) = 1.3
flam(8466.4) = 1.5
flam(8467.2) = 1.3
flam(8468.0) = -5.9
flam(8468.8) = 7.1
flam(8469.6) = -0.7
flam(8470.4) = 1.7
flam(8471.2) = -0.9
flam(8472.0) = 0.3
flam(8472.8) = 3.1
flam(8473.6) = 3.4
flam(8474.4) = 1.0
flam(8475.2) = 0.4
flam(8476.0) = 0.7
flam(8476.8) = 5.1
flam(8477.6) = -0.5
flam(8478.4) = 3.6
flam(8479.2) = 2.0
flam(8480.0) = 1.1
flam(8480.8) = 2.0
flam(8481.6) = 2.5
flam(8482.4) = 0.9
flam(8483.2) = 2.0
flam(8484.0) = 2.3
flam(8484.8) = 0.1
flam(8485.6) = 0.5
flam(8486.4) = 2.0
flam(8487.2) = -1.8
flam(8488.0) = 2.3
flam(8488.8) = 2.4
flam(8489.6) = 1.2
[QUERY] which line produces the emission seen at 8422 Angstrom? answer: H-gamma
